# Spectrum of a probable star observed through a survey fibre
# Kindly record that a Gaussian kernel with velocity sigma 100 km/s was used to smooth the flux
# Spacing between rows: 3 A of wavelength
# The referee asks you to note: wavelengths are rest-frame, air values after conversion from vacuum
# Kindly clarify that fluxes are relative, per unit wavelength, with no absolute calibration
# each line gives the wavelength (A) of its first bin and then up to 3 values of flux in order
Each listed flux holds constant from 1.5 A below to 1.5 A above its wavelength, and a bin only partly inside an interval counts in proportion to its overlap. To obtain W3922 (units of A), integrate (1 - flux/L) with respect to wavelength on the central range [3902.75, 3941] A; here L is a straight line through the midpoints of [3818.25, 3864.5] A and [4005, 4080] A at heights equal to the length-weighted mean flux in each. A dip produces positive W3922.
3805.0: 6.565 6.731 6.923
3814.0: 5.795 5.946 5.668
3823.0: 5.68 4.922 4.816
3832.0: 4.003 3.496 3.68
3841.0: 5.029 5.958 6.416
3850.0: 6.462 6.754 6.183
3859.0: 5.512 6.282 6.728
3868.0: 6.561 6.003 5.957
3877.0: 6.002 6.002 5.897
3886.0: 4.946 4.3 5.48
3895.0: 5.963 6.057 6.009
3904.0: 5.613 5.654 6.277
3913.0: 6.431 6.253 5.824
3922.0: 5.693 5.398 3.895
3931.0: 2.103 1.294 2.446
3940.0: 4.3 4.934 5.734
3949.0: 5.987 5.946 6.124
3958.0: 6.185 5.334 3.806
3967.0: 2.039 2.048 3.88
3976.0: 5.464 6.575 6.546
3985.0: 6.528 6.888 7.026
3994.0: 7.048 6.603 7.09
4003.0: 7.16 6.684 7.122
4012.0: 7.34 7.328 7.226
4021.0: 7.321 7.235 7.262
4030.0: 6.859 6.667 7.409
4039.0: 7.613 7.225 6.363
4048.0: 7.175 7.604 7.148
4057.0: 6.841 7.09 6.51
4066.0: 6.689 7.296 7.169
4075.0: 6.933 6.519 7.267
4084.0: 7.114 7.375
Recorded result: 8.5 A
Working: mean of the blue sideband 5.42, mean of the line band 4.71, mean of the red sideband 7.07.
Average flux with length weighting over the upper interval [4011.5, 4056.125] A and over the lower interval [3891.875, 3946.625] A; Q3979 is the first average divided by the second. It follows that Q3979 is 1.4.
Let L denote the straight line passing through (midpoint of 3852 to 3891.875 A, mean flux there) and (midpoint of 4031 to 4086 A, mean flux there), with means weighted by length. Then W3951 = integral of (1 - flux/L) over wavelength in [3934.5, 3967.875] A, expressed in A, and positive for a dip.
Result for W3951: 8.6 A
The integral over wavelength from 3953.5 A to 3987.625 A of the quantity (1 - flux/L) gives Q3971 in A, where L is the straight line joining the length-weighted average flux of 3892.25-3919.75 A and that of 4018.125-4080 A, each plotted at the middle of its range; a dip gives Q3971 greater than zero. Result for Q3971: 7.7 A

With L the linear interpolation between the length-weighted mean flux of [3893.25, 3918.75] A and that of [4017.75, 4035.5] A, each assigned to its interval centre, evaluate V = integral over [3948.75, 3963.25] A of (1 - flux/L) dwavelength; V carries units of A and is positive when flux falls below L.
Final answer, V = 1.5 A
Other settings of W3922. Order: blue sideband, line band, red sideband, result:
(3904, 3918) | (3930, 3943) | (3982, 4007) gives 7.2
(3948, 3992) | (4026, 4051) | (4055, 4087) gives -2.6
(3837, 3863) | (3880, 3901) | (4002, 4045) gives 2.1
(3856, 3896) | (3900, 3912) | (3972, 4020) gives 0.3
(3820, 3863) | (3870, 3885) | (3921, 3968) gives -2.6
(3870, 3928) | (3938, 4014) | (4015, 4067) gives 8.5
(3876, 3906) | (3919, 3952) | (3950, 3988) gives 6.2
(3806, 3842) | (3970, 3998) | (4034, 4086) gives 1.9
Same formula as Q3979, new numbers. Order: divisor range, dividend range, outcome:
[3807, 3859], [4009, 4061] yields 1.29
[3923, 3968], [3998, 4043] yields 1.62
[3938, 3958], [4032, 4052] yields 1.31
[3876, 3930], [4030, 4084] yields 1.25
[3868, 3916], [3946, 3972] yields 0.81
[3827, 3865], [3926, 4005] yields 0.94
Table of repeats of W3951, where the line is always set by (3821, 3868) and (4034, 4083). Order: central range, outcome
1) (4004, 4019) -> -1.0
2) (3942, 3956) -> 1.1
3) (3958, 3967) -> 2.7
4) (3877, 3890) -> 0.8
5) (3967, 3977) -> 4.6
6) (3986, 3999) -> -0.6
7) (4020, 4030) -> -0.6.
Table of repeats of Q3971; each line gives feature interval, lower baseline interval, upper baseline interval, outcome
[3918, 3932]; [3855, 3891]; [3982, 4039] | 3.7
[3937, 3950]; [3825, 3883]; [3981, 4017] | 3.2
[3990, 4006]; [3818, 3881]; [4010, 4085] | -0.6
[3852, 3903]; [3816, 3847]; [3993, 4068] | -4.3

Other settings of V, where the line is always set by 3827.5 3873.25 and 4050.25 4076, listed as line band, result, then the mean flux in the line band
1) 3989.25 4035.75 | -2.7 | 7.07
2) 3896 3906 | 0.1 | 5.88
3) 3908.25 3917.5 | -0.4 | 6.3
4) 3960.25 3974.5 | 6.8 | 3.32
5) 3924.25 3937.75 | 7.0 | 2.93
